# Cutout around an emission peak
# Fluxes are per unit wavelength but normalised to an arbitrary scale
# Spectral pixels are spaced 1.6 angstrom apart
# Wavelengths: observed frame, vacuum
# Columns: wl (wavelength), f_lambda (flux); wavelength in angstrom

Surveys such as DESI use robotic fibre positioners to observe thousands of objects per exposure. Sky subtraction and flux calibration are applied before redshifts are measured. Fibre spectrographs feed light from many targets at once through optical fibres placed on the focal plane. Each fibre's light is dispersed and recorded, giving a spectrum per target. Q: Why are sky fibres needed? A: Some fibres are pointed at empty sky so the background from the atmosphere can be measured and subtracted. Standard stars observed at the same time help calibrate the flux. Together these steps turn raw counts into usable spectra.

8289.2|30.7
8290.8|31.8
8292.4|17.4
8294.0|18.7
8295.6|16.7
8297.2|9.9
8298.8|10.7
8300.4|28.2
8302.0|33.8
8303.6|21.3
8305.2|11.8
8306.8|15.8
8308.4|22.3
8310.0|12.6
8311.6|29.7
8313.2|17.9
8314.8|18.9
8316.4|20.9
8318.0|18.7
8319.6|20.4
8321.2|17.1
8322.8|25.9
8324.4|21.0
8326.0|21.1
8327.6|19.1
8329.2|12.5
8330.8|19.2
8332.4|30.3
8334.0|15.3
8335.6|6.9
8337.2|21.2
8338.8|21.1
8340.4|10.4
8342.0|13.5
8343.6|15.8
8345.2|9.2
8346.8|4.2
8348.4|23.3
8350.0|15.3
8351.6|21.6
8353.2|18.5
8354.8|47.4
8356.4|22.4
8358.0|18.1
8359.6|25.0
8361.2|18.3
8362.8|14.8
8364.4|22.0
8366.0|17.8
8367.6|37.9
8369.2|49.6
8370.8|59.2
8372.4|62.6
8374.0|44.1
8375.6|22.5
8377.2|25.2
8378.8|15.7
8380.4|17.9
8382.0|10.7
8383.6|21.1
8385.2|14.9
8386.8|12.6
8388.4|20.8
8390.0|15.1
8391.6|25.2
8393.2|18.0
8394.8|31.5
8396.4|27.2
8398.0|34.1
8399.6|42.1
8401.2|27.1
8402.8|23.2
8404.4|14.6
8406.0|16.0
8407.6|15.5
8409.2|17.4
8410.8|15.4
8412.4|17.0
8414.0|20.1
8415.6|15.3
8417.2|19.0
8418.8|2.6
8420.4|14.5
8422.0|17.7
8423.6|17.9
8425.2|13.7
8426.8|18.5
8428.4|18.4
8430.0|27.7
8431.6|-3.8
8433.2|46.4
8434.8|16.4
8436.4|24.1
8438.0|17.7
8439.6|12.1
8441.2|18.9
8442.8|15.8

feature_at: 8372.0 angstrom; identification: H-alpha 6563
